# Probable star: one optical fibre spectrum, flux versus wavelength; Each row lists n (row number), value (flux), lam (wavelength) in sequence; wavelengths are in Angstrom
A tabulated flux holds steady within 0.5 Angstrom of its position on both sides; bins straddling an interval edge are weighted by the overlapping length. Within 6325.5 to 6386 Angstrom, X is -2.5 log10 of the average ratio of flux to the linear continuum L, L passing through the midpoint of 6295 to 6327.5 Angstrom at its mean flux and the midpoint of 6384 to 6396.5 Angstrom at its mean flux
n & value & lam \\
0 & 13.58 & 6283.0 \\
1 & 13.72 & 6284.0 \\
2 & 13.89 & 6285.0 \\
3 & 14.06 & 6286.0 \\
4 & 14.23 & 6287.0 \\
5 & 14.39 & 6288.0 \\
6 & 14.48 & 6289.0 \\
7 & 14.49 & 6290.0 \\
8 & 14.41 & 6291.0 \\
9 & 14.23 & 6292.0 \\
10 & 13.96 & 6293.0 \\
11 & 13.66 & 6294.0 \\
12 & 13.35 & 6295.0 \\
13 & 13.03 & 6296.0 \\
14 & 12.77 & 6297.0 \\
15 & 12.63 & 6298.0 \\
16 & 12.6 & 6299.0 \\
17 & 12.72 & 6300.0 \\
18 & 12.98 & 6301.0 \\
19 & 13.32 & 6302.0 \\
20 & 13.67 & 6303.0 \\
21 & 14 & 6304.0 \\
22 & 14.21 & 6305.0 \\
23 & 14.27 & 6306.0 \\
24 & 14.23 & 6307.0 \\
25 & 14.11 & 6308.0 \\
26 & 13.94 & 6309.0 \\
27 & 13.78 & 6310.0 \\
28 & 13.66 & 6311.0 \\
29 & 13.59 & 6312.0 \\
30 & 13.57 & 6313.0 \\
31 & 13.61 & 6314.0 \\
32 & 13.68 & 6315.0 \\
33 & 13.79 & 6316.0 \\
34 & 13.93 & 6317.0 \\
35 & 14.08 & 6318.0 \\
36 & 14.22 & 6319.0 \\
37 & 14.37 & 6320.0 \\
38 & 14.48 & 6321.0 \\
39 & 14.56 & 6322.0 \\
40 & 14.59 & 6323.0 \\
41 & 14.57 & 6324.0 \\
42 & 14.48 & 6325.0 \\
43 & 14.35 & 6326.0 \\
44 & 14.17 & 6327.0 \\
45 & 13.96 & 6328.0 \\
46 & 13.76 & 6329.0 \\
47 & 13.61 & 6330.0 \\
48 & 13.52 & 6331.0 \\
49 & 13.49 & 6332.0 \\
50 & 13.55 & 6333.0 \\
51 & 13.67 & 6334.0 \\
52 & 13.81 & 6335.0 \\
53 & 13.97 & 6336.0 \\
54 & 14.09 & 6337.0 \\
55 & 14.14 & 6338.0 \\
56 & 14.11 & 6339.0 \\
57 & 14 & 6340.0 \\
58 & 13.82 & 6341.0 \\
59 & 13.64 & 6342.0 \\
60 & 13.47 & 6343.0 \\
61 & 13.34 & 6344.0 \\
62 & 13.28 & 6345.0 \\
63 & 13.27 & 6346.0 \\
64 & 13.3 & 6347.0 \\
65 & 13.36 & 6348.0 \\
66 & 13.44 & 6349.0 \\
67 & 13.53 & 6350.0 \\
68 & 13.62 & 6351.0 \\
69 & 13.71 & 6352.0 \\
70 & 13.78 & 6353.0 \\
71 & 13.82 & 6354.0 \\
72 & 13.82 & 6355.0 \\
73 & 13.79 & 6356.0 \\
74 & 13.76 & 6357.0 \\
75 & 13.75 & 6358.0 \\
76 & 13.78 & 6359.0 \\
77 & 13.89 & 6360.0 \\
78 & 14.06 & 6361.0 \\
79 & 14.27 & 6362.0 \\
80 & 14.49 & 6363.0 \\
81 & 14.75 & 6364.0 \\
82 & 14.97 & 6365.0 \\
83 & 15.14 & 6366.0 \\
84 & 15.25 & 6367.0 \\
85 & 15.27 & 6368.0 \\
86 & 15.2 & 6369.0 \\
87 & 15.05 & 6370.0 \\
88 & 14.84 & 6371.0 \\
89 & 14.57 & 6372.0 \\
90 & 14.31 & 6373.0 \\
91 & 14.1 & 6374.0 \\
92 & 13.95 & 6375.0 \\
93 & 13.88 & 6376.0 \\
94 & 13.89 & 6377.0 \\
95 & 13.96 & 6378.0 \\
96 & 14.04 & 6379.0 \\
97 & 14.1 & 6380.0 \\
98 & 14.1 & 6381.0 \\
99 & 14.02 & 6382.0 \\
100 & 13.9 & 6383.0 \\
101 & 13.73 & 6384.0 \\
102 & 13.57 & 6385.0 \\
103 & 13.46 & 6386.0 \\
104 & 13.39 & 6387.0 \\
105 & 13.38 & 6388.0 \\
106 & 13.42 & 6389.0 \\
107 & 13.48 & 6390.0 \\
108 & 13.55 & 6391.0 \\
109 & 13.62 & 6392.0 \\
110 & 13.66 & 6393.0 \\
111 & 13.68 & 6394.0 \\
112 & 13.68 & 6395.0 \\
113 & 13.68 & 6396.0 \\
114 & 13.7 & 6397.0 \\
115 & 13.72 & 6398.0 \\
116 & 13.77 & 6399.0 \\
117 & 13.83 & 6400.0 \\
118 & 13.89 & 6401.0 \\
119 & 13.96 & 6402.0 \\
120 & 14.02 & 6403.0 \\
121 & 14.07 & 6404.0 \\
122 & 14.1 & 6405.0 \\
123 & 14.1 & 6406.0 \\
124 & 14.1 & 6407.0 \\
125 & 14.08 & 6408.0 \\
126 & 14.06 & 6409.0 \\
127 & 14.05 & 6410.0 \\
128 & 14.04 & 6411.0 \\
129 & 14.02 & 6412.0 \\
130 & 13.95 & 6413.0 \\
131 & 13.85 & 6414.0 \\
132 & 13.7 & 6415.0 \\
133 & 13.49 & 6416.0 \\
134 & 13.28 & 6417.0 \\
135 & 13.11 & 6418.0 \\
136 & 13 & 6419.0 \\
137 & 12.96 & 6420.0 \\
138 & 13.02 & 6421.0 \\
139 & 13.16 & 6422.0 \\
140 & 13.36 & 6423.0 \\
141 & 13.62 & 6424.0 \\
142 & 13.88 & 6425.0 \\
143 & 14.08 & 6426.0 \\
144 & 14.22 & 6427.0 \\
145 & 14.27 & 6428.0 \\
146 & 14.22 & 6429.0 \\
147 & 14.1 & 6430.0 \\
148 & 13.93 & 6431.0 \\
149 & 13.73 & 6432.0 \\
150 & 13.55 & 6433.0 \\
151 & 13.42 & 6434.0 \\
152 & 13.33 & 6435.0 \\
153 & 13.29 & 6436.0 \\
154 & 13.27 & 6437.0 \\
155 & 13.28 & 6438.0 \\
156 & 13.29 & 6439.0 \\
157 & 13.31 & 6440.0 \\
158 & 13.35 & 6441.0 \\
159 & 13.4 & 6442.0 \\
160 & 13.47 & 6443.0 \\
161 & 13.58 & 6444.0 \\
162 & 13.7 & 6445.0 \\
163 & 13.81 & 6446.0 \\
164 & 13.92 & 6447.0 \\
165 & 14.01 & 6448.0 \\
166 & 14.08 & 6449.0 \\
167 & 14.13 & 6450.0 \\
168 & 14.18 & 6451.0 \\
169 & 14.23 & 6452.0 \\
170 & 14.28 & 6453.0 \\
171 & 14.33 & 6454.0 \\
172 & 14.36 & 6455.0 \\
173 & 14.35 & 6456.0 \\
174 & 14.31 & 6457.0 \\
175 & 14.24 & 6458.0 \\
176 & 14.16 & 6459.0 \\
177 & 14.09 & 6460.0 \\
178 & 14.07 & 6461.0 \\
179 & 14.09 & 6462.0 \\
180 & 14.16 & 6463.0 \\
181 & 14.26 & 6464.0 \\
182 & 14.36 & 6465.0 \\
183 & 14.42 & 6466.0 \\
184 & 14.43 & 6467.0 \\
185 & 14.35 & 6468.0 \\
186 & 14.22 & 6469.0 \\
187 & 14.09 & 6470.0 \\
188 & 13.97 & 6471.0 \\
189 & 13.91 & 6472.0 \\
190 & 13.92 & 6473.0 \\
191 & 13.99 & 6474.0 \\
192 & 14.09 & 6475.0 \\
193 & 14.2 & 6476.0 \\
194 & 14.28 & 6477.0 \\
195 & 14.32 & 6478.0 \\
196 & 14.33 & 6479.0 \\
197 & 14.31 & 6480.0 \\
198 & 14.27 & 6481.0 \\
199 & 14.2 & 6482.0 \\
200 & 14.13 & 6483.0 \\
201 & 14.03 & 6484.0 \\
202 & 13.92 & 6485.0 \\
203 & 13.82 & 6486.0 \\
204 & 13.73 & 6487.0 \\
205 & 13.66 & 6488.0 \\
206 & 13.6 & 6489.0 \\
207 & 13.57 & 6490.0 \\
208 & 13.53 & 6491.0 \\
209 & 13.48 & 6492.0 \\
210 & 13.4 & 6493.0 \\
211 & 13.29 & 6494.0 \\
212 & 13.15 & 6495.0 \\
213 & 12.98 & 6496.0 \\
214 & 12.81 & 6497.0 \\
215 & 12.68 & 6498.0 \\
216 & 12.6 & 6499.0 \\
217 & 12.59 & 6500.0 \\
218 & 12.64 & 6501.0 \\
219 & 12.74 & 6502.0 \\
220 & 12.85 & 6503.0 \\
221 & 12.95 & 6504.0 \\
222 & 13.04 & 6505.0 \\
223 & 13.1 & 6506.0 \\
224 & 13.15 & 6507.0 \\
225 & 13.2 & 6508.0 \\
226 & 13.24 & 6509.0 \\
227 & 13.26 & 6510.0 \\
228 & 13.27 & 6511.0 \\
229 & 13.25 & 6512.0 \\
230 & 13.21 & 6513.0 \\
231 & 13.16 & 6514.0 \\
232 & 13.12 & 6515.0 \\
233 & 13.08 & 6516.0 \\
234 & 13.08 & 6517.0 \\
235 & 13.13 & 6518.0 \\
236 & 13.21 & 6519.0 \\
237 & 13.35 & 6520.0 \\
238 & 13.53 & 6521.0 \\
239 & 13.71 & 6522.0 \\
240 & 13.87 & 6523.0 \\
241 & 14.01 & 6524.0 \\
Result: -0.03 mag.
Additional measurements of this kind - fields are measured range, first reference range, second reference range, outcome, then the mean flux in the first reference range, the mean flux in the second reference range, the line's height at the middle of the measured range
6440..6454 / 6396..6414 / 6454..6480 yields 0.02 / 14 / 14.2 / 14.1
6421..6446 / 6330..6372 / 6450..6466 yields 0.04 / 14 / 14.2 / 14.2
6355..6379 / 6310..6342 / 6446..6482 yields -0.03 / 14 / 14.2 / 14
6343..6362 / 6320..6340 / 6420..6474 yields 0.03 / 14.1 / 13.9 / 14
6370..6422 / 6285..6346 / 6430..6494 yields 0.01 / 13.8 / 13.9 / 13.9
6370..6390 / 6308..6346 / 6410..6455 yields -0.01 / 13.9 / 13.7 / 13.8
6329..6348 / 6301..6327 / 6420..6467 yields 0.03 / 14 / 13.9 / 14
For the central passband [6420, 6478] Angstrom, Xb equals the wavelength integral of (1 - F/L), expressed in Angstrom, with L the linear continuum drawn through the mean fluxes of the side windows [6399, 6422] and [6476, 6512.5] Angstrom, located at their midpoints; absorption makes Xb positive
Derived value -1.31 Angstrom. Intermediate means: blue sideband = 13.7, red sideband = 13.4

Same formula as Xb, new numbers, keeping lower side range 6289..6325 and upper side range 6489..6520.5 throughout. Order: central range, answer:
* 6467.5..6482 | -1.04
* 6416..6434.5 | -0.29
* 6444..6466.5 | -1.46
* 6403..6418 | -0.50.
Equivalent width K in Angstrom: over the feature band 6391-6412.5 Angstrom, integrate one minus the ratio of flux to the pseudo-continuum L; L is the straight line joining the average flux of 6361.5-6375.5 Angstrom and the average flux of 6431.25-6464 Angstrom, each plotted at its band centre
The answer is 0.70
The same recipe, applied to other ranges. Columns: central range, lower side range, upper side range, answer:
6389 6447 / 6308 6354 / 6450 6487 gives 1.5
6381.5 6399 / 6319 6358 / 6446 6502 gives 0.3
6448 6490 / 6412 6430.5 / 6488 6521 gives -2.5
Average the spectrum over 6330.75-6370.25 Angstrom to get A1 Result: 14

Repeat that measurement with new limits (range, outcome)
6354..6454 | 13.9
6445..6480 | 14.2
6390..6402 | 13.7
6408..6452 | 13.7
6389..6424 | 13.7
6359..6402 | 14.1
